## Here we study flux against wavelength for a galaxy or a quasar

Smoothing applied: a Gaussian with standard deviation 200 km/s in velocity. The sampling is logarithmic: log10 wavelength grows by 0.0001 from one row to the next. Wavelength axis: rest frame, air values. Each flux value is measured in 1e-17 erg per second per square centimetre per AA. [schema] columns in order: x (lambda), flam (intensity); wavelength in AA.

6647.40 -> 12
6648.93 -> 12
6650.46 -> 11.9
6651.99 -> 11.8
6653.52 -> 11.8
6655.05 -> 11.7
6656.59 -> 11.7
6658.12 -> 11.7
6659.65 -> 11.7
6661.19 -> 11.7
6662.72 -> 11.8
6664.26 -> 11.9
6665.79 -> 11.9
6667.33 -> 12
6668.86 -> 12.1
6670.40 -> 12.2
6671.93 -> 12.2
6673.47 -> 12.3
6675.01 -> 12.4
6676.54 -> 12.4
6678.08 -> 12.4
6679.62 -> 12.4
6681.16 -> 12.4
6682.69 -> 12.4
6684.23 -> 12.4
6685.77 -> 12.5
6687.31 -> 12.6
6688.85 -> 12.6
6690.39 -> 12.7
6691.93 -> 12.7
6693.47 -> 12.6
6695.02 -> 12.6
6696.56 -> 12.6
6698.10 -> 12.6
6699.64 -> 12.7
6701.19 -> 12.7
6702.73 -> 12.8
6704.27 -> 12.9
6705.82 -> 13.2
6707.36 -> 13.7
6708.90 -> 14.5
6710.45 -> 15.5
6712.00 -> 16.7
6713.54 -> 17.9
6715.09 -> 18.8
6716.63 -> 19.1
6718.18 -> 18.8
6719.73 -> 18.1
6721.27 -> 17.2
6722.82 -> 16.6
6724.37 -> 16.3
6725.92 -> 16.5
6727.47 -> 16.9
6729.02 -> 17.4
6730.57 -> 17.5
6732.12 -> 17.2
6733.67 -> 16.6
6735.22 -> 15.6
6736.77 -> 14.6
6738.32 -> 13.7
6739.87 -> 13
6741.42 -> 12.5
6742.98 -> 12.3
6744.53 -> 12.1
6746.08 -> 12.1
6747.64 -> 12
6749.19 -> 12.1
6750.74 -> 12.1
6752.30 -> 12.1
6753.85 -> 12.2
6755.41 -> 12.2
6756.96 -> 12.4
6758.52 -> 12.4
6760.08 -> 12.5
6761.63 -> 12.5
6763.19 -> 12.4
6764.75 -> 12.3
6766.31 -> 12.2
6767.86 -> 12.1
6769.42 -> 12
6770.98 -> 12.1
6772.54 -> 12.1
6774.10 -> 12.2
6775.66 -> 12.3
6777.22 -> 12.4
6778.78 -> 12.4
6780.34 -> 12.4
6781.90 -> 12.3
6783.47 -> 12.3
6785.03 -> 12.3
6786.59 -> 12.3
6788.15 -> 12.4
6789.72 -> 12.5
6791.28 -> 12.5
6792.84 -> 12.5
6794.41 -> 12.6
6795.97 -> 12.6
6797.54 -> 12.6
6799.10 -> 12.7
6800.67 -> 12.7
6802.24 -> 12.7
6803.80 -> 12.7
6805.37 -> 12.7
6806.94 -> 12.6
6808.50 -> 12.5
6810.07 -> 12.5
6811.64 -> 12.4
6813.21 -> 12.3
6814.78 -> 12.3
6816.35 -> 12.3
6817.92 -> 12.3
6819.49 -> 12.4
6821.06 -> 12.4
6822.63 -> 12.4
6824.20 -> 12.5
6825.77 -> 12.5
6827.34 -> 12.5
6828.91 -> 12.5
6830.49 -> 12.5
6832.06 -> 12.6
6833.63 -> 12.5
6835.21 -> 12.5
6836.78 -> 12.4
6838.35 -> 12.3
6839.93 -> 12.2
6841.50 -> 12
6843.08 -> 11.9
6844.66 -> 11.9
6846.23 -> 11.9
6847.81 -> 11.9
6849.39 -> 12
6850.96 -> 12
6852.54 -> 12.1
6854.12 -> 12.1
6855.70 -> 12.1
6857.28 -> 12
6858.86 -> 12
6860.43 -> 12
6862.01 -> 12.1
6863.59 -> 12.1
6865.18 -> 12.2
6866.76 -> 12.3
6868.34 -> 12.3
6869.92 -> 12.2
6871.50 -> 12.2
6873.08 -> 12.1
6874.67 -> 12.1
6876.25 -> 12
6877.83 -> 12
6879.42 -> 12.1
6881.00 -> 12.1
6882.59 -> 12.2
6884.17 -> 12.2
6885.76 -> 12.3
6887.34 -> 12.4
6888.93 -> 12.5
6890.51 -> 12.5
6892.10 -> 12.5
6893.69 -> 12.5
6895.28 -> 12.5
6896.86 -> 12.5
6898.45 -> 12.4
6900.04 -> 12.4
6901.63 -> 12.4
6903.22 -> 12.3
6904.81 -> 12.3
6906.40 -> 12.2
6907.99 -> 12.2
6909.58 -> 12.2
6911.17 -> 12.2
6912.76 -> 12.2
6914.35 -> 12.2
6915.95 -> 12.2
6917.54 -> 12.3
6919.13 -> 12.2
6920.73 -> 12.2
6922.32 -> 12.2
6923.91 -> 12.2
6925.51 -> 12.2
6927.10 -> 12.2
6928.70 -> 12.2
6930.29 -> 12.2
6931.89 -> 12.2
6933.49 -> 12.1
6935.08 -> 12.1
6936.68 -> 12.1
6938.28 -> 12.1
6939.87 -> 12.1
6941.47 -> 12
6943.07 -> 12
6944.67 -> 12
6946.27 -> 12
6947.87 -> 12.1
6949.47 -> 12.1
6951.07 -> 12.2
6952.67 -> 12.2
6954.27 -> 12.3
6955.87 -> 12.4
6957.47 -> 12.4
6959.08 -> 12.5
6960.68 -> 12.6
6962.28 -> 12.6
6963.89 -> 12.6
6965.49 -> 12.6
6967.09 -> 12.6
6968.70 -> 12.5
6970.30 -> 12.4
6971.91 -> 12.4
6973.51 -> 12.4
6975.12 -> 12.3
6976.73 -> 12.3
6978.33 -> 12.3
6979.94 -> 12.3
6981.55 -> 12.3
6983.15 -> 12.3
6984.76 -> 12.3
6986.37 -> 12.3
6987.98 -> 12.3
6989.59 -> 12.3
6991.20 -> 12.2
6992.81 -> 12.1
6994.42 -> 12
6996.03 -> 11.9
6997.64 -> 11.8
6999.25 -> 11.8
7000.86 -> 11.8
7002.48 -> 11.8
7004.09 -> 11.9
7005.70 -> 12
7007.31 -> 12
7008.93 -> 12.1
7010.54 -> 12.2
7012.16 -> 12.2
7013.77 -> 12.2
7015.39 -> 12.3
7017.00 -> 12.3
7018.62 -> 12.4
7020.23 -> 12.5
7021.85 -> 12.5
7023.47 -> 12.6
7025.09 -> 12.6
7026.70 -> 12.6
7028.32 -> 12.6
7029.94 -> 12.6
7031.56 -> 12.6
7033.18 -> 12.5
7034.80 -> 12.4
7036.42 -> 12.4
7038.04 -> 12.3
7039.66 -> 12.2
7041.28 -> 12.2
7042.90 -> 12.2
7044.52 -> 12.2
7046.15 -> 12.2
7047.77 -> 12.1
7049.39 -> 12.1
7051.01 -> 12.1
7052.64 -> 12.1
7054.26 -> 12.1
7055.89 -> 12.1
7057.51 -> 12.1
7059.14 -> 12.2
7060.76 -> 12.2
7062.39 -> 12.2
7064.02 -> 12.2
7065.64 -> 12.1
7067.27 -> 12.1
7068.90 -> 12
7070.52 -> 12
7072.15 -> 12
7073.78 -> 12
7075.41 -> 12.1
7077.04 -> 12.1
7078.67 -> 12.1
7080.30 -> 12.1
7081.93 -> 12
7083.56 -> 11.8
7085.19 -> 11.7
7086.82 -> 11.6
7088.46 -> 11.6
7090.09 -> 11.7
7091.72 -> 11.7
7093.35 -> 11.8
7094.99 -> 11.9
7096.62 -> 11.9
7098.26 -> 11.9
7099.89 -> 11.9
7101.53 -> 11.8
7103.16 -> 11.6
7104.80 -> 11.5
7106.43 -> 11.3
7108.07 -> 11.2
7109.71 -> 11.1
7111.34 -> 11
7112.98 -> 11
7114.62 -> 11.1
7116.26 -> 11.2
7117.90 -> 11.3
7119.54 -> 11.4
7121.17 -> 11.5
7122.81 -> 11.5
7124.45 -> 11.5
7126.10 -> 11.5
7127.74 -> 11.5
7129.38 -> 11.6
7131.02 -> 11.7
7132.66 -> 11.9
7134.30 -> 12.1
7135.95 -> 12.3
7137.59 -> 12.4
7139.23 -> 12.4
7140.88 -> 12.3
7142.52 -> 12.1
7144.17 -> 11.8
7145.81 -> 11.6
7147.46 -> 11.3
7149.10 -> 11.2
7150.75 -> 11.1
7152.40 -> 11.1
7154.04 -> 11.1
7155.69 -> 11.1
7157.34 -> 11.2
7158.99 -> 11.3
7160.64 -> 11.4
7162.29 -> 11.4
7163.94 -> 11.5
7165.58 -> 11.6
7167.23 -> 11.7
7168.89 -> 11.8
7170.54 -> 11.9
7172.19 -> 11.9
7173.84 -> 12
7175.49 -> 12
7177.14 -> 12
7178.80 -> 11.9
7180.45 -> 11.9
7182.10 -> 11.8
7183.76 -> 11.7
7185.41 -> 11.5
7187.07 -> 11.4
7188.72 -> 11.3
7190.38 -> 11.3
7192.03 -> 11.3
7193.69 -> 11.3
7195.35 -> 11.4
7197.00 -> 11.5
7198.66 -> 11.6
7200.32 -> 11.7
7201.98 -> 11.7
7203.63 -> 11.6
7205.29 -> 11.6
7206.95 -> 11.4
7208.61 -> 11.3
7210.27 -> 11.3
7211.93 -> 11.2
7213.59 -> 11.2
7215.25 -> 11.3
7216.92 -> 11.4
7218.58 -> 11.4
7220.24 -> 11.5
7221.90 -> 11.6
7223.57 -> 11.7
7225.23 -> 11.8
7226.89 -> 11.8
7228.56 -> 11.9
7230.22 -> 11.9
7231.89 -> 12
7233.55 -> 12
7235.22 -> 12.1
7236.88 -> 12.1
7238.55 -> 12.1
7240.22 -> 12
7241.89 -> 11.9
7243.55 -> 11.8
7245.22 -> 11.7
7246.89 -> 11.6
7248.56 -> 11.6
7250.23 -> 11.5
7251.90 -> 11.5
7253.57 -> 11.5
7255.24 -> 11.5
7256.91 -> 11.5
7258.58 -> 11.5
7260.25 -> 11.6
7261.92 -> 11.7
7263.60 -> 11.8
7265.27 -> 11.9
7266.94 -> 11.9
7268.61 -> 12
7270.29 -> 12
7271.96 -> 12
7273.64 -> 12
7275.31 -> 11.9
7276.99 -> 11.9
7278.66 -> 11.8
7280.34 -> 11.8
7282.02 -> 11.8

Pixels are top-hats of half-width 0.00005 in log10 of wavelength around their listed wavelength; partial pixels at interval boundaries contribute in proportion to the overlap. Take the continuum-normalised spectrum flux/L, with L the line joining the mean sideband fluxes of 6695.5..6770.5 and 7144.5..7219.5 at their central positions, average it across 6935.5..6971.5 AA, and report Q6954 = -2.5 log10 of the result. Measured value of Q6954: 0.052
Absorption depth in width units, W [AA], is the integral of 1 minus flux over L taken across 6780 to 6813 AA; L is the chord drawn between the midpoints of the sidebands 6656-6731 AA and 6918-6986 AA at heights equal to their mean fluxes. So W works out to 1.8 AA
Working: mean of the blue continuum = 13.9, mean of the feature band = 12.5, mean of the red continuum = 12.3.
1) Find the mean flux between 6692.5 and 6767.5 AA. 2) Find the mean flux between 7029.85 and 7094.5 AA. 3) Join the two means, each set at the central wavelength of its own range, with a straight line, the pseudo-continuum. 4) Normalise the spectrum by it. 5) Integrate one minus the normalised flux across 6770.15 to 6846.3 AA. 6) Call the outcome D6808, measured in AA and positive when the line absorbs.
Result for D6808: 7.5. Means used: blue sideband 14.3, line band 12.4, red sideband 12.1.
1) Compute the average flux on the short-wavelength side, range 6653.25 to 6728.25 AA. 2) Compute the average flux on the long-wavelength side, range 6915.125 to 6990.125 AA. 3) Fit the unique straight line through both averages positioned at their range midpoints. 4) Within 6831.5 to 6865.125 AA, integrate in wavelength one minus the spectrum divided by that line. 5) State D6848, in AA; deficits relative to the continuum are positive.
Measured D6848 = 1.8 AA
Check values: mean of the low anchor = 13.6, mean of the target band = 12.1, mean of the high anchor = 12.3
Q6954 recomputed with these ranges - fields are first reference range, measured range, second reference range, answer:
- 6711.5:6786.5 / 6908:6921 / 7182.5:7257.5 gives 0.082 mag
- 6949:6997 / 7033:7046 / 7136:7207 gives -0.017 mag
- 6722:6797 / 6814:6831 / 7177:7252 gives 0.050 mag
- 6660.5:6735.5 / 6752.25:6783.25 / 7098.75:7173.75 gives 0.122 mag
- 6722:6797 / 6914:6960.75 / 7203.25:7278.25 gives 0.041 mag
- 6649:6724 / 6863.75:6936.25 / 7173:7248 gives 0.038 mag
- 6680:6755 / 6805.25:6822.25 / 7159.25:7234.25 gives 0.111 mag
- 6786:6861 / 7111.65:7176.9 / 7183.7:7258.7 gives 0.014 mag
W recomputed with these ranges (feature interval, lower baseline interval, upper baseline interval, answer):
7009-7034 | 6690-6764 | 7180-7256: 0.49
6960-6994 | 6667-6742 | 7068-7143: 0.50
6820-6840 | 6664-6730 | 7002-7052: 1.34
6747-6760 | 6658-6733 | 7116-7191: 1.42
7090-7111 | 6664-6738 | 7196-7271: 1.20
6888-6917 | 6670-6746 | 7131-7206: 1.82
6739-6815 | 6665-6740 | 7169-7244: 8.33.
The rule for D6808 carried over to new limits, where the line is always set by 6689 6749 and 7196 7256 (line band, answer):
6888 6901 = 1.16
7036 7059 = 1.05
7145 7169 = 1.44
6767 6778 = 1.73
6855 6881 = 3.27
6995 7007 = 1.08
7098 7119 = 1.71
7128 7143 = 0.17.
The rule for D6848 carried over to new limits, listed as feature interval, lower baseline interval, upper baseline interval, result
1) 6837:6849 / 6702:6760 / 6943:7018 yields 1.4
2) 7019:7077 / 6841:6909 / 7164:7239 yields -1.7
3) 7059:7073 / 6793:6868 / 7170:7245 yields -0.2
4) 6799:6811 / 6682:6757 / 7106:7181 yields 1.0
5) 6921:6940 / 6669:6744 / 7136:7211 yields 1.2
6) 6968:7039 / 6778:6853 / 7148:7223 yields -2.0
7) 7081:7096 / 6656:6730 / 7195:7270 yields 0.6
